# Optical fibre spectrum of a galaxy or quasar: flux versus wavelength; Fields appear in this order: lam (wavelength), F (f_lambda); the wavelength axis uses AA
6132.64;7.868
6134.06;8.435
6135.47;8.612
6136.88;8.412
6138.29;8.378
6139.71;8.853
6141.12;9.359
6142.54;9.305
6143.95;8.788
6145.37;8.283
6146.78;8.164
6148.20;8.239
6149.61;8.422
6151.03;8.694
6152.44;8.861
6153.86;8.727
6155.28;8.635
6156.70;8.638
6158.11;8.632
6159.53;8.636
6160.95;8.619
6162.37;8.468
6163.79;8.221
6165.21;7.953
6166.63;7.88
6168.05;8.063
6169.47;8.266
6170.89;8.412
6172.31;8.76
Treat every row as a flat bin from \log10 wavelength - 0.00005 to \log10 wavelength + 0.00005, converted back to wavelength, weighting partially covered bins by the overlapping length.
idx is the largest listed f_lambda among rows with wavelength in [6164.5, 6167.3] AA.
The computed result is 7.953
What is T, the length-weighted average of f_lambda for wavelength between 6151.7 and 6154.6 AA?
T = 8.79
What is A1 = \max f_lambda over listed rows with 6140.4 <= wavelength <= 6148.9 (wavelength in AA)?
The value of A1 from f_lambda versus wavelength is 9.359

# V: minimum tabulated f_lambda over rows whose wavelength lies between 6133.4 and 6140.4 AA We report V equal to 8.378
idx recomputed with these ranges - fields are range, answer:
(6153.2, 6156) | 8.727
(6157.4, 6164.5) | 8.636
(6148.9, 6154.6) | 8.861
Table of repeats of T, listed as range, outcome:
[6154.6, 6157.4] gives 8.63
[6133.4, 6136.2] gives 8.54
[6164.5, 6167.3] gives 7.92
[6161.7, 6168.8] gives 8.11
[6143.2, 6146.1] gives 8.56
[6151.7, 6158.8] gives 8.71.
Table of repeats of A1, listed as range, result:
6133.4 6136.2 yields 8.612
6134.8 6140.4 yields 8.853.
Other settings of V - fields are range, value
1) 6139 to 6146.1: 8.283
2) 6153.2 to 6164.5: 8.221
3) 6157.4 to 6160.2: 8.632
